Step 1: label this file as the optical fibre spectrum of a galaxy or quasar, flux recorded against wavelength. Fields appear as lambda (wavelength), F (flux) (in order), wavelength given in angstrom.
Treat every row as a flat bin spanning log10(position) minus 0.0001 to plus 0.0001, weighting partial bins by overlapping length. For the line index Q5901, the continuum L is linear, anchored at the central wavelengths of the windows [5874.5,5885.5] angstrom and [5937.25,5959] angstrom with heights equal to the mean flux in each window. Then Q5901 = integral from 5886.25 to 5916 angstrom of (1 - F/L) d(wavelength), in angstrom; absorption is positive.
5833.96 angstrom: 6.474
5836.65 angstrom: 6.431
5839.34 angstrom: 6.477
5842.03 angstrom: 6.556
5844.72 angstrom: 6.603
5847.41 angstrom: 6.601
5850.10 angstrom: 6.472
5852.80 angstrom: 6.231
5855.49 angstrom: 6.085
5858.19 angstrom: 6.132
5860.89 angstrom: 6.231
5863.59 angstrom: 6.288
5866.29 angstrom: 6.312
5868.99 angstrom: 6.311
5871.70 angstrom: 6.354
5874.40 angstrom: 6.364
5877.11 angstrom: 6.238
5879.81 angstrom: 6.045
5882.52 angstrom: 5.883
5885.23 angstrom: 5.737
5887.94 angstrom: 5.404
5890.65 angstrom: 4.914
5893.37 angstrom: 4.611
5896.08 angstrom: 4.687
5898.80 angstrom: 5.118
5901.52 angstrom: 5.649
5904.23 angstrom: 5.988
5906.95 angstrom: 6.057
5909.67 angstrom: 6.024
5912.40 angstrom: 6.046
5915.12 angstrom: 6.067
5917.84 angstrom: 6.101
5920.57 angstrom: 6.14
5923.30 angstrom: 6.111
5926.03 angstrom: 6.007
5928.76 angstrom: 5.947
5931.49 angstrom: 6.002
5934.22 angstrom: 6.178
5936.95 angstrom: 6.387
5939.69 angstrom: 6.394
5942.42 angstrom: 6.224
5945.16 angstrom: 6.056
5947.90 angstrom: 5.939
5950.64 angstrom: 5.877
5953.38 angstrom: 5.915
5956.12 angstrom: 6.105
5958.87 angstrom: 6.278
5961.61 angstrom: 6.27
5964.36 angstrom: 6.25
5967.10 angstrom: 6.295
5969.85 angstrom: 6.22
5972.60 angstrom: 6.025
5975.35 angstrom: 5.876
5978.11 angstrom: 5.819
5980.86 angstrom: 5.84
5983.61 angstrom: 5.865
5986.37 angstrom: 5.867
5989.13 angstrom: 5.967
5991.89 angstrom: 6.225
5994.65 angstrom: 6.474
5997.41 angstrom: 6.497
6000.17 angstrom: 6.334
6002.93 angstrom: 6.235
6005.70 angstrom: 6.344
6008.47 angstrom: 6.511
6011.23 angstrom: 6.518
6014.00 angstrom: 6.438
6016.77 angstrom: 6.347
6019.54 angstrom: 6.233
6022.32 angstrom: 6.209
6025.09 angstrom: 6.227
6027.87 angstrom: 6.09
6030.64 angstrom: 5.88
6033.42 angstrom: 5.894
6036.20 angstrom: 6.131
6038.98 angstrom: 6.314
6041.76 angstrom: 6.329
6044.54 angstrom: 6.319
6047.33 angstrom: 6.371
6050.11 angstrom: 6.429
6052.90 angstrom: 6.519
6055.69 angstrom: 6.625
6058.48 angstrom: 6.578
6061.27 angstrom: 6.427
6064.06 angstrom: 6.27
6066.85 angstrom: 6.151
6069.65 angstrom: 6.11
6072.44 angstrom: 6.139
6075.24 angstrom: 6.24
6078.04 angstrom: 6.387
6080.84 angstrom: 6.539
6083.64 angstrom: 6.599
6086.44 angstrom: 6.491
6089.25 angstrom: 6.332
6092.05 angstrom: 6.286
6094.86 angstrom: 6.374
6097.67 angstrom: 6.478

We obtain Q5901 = 2.76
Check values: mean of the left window 6.04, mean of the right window 6.1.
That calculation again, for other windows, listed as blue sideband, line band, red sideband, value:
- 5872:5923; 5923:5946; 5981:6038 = -0.97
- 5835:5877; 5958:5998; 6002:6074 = 1.31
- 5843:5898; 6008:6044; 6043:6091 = 0.35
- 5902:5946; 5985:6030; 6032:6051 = -0.50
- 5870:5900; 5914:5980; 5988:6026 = -1.55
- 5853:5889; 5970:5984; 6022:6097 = 0.70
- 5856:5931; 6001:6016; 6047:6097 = -0.48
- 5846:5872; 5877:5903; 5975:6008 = 3.61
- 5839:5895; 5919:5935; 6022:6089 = 0.23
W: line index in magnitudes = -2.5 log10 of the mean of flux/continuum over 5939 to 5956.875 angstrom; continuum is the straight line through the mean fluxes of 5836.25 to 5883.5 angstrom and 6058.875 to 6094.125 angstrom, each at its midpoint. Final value 0.05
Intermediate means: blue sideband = 6.31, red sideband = 6.34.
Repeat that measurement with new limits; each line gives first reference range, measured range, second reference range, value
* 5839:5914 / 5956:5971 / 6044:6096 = -0.02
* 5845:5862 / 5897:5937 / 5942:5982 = 0.04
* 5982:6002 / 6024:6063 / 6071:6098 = 0.00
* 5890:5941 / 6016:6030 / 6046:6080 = 0.00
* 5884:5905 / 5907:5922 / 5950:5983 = -0.11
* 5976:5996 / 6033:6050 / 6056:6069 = 0.00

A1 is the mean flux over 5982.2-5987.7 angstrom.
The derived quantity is 5.87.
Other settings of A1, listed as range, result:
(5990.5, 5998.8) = 6.4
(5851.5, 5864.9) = 6.19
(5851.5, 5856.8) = 6.16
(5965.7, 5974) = 6.18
